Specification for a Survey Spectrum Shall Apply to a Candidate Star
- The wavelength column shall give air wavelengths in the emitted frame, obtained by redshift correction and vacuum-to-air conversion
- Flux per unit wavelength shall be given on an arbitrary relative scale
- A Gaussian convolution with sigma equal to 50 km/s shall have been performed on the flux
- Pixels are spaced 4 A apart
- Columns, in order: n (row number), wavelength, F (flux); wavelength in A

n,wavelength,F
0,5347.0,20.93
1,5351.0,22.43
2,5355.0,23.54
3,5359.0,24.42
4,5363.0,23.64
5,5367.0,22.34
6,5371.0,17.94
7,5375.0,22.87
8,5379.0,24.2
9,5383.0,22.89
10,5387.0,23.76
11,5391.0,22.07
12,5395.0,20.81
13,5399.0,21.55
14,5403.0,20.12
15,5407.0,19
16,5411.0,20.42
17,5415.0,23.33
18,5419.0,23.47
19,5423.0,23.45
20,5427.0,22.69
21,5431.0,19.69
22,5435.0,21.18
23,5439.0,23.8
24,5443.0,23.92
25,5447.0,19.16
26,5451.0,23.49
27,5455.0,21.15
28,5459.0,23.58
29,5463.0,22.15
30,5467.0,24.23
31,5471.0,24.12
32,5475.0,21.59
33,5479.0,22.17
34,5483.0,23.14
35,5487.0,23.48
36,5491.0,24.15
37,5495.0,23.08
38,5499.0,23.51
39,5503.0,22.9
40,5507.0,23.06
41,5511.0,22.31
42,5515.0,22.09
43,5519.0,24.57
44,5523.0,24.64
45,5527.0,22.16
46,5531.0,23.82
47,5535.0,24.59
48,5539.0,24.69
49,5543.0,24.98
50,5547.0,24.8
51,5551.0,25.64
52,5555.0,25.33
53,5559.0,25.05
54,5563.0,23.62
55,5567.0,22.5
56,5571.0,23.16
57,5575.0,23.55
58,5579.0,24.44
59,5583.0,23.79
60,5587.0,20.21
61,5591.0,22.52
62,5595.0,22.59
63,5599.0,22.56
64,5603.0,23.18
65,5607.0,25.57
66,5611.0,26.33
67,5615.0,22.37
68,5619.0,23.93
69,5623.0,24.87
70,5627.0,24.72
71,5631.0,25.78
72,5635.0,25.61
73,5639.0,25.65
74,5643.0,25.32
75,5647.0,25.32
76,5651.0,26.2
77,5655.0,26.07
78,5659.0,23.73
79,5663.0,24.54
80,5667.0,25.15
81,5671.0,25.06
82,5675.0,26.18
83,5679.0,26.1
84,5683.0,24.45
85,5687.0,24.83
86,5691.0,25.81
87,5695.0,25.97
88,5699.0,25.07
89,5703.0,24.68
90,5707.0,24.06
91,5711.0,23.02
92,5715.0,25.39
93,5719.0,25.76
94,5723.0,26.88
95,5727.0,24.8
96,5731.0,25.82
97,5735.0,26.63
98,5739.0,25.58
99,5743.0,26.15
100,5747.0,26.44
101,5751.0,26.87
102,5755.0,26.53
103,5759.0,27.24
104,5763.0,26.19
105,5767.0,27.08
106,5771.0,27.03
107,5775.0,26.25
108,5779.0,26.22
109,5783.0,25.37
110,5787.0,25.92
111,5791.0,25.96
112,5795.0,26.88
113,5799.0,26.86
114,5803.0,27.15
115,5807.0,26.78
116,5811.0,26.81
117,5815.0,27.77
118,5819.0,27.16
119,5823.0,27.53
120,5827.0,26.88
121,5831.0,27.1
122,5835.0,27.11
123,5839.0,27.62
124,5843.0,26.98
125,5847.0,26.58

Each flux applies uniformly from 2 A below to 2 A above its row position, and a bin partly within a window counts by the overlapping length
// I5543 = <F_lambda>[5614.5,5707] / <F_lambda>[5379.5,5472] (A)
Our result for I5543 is 1.13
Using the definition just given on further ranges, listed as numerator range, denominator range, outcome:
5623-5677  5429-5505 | 1.12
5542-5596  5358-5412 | 1.09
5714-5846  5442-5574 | 1.13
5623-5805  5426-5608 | 1.11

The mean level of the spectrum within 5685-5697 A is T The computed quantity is 25.5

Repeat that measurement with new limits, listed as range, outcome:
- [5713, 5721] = 25.6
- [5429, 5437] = 20.4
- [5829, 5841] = 27.3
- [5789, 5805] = 26.7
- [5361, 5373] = 21.3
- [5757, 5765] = 26.7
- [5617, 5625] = 24.4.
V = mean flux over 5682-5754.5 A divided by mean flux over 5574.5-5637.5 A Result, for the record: 1.07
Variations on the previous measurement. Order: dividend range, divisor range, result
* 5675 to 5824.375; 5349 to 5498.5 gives 1.16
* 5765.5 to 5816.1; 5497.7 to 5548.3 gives 1.12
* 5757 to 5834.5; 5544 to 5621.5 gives 1.13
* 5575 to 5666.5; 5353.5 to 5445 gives 1.10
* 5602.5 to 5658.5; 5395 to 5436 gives 1.17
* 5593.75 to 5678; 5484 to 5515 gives 1.07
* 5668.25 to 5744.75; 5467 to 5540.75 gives 1.09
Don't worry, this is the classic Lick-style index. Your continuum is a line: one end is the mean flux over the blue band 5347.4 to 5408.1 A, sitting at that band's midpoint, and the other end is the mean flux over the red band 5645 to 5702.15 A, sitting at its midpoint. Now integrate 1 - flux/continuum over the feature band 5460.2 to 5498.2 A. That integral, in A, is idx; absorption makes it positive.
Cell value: 0.1 A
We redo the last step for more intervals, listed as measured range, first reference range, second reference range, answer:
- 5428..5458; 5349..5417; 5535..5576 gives 1.3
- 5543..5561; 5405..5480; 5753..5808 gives -1.2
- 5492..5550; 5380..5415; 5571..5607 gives -3.1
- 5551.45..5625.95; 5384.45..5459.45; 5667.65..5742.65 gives 0.7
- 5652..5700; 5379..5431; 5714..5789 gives 0.1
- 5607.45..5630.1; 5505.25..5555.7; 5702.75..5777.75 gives 0.2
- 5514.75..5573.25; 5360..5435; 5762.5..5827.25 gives -1.2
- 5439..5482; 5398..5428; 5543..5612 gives -0.6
